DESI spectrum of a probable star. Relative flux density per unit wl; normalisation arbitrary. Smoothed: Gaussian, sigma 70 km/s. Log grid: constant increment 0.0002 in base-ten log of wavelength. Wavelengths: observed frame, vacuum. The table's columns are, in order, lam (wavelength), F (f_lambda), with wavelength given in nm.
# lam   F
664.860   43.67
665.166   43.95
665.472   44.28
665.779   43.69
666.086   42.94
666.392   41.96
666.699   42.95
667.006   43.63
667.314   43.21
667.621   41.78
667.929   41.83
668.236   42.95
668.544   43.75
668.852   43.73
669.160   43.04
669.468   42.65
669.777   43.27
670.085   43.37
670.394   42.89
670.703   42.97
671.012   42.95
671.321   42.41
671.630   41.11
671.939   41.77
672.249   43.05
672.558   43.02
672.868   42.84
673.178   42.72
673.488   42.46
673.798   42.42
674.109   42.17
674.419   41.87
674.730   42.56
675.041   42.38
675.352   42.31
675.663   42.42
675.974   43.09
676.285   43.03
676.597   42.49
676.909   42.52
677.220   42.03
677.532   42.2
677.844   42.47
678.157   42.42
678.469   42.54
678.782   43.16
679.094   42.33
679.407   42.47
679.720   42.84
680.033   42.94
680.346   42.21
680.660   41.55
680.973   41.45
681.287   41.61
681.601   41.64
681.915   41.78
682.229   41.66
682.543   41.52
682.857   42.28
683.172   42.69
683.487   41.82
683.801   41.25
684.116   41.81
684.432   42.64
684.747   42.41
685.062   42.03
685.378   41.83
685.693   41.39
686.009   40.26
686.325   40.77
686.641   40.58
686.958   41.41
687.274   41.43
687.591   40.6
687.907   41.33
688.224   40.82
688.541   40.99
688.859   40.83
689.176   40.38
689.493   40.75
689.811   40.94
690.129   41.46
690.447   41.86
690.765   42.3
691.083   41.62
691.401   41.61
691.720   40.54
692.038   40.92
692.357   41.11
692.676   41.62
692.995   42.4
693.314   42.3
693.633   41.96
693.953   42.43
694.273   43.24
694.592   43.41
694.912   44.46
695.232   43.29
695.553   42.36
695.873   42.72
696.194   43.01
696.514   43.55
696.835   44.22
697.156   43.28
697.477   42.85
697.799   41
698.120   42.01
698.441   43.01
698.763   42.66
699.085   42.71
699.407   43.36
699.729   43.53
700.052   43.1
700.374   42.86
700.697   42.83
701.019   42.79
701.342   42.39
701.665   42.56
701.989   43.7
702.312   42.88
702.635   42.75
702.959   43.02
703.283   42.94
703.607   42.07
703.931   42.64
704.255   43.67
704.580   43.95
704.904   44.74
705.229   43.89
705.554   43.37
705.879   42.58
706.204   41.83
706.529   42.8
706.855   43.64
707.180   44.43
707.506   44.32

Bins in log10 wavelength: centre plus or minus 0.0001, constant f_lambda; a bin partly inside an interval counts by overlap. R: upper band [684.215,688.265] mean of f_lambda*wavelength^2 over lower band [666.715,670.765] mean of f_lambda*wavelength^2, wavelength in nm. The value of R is 1.01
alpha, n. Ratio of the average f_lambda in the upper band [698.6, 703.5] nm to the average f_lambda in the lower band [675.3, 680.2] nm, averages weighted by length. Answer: 1.01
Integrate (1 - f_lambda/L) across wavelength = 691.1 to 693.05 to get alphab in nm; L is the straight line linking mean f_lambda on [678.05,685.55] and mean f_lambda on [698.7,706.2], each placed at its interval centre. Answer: 0.06 nm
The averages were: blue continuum 42.1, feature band 41.3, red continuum 43.1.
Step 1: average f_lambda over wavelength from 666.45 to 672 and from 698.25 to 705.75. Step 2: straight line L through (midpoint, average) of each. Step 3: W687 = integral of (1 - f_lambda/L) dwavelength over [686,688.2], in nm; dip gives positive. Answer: 0.10 nm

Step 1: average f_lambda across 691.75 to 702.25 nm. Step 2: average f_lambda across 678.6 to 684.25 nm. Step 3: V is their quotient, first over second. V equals 1.0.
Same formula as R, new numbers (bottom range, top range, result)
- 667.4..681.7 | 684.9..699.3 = 1.04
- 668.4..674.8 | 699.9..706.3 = 1.10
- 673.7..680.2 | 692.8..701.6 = 1.07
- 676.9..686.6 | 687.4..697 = 1.03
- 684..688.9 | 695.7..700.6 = 1.07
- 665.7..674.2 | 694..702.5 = 1.09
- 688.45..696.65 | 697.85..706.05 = 1.05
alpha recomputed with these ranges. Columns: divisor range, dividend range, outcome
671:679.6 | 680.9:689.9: 0.98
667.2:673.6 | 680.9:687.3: 0.97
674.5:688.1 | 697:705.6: 1.02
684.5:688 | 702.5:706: 1.05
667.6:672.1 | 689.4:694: 0.97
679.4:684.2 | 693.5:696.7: 1.03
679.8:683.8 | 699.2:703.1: 1.03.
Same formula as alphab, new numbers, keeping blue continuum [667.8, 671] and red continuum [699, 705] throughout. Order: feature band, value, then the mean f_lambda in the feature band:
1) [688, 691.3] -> 0.14 nm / 41.2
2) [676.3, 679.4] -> 0.04 nm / 42.5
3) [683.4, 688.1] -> 0.18 nm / 41.4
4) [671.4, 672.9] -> 0.03 nm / 42.3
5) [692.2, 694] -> 0.05 nm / 41.9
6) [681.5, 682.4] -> 0.03 nm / 41.7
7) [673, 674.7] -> 0.03 nm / 42.3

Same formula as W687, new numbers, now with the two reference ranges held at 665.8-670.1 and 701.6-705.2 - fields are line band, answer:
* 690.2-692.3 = 0.08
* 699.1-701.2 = 0.01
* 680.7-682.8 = 0.07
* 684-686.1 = 0.06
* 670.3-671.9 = 0.02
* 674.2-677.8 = 0.05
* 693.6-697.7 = 0.00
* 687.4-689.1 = 0.09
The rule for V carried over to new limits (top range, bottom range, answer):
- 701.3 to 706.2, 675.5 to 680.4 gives 1.01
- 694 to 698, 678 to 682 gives 1.02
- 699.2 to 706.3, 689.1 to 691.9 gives 1.04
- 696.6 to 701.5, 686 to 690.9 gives 1.04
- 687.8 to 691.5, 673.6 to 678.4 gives 0.97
